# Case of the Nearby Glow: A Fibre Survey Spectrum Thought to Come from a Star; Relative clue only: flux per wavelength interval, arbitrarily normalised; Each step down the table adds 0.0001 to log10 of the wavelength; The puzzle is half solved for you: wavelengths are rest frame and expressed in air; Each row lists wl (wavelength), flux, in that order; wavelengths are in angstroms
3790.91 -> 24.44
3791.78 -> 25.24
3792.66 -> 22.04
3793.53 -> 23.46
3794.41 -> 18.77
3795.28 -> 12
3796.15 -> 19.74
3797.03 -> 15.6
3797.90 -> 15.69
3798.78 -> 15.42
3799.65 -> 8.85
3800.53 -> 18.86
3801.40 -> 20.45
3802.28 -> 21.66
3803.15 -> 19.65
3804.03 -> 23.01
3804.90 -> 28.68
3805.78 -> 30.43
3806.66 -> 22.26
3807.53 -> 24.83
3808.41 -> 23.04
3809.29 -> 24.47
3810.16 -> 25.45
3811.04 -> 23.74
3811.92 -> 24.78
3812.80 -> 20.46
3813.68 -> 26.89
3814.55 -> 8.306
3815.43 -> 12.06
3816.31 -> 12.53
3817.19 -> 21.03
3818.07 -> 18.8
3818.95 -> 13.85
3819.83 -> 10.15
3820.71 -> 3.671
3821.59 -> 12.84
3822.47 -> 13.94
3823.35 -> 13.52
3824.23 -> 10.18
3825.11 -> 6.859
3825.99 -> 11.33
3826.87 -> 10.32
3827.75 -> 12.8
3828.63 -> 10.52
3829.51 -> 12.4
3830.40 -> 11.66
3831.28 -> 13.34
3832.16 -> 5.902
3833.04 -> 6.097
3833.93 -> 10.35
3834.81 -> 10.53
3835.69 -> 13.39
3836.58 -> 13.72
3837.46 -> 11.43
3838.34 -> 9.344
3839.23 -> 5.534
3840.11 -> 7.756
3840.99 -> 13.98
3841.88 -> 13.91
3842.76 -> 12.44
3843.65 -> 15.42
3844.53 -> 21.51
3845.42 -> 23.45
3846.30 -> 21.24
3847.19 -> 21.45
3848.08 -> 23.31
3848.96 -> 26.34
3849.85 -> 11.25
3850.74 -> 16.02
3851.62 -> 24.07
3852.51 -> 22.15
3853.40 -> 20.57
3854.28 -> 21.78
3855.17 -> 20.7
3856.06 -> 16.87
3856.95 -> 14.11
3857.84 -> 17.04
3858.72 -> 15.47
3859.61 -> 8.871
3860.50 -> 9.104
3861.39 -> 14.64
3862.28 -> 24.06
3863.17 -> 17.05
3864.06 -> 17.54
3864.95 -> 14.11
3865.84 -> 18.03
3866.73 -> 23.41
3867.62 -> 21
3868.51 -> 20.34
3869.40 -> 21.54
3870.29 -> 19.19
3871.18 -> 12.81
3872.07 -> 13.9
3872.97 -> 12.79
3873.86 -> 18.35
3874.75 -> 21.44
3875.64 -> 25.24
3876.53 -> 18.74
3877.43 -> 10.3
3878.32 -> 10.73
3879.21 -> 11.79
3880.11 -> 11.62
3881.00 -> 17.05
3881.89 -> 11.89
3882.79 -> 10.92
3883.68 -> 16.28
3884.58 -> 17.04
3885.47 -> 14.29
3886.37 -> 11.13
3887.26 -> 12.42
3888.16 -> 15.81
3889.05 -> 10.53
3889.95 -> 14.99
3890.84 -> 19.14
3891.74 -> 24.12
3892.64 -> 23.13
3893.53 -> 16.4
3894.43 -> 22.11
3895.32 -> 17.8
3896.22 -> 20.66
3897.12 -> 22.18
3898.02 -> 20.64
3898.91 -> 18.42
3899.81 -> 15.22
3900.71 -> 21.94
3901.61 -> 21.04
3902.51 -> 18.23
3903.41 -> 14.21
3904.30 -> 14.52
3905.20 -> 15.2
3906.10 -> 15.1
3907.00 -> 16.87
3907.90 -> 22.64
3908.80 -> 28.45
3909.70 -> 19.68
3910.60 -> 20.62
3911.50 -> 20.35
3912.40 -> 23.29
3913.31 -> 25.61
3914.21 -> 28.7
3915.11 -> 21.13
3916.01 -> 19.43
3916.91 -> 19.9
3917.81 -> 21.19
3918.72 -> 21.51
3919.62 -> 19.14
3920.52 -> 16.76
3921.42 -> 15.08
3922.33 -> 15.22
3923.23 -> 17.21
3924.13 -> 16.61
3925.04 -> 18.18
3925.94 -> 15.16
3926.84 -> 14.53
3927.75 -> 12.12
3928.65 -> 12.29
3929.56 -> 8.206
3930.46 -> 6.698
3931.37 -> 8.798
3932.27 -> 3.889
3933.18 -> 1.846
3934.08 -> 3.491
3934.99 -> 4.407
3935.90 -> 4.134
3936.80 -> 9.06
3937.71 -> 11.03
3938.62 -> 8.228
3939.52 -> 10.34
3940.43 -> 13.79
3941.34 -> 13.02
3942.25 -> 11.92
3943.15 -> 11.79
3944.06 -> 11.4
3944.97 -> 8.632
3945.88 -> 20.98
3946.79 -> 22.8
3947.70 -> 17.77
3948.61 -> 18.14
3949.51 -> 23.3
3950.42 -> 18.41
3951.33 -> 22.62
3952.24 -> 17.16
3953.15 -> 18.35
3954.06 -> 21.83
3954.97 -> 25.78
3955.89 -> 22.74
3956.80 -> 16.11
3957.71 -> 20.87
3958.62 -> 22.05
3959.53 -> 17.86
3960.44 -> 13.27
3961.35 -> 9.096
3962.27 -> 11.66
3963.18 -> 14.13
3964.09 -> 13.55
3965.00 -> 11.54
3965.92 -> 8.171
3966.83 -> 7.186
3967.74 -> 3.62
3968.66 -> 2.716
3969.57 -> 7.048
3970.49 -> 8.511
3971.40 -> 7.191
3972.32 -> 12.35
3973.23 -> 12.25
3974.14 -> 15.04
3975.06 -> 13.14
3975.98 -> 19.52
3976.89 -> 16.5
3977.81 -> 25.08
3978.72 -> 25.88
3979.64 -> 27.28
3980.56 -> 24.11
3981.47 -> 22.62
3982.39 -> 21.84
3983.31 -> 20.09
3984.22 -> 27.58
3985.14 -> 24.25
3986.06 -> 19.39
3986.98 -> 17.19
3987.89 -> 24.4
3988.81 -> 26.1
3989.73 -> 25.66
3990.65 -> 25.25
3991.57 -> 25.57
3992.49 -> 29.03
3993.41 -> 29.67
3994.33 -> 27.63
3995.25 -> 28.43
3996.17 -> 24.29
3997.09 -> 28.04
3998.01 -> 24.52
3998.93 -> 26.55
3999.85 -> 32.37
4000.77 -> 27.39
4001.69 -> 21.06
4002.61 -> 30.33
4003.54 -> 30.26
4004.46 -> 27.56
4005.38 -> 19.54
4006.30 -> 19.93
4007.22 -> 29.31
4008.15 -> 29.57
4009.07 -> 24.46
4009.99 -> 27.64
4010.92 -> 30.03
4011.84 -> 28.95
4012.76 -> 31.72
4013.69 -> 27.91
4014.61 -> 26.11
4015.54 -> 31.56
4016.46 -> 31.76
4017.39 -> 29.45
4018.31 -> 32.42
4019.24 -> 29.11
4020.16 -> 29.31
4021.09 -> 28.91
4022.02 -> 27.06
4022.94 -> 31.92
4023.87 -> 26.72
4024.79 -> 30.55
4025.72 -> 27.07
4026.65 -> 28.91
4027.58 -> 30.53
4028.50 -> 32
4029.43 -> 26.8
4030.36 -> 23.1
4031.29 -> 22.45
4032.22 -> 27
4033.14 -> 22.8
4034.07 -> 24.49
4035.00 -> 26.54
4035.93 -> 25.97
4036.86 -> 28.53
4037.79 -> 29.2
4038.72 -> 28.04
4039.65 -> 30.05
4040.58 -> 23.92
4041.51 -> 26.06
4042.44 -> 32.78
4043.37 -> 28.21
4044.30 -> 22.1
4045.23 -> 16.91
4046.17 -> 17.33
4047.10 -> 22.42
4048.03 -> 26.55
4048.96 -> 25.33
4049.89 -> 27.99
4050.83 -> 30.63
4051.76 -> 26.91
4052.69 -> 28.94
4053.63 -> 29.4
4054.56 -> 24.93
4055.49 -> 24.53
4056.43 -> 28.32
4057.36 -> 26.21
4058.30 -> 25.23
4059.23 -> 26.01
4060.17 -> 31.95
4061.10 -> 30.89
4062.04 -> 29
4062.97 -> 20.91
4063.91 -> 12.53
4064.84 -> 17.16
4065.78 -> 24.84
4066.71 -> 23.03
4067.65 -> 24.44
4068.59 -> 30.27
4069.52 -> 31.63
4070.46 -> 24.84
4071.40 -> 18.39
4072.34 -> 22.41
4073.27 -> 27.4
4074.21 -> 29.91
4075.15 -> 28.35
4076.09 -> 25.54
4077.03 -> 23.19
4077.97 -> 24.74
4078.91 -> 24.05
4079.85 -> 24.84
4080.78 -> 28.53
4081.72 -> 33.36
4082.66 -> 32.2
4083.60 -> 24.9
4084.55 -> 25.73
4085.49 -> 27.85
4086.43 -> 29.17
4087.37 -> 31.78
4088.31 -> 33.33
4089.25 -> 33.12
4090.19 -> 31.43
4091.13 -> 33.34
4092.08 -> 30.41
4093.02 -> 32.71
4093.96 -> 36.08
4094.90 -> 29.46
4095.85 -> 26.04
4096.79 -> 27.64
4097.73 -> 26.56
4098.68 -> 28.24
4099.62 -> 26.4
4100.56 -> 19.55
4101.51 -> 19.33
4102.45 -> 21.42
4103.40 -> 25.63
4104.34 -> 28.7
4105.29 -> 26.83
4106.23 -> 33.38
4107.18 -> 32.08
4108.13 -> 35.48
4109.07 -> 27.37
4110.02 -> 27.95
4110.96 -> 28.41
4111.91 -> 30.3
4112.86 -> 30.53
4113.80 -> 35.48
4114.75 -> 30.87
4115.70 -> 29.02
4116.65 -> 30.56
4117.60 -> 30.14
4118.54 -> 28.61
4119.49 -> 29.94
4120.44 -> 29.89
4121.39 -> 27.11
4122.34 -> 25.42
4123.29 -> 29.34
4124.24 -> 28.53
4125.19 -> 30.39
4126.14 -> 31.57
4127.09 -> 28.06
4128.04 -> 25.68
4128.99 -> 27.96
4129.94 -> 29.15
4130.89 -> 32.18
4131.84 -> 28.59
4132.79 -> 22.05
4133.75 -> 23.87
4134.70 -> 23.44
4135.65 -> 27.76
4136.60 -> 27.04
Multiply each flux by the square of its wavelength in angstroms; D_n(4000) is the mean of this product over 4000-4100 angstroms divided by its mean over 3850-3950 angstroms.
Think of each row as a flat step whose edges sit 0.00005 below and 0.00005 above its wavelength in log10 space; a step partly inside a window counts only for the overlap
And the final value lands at 1.80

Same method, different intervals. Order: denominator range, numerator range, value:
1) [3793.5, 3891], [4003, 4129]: 1.91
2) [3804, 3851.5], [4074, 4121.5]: 2.09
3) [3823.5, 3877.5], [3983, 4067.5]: 1.85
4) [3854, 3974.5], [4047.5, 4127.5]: 1.93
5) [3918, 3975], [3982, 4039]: 2.08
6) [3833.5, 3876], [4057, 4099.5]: 1.82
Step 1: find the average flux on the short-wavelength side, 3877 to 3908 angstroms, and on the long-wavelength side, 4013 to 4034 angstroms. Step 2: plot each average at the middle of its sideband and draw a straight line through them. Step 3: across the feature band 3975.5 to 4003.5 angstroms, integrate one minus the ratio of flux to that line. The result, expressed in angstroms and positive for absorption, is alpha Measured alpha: 0.3 angstroms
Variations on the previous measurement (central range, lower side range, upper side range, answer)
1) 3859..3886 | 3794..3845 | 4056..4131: 2.59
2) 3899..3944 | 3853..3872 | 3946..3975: 2.28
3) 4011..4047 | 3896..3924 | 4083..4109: -2.87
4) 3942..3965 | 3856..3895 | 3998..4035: 5.49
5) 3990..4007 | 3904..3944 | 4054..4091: -4.73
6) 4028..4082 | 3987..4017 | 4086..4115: 4.70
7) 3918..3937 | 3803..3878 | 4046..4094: 8.01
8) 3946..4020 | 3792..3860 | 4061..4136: 4.56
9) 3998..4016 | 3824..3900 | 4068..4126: -2.89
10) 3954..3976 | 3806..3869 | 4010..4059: 9.48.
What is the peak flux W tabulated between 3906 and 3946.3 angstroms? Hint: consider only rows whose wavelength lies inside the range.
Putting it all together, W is 28.7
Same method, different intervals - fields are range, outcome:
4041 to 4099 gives 36.08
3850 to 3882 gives 25.24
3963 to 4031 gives 32.42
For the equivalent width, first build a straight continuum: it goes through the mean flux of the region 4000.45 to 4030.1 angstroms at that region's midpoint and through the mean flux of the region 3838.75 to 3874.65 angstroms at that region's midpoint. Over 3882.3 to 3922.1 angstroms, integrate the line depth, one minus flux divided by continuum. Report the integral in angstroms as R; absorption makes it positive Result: 3.6 angstroms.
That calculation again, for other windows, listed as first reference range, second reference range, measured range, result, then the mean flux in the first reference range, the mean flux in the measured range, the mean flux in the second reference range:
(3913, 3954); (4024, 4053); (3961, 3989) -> 5.1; 14.7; 16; 26.4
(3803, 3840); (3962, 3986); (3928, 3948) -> 6.9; 15.2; 10.2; 15.6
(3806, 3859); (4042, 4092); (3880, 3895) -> 2.0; 15.8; 15.9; 26.6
